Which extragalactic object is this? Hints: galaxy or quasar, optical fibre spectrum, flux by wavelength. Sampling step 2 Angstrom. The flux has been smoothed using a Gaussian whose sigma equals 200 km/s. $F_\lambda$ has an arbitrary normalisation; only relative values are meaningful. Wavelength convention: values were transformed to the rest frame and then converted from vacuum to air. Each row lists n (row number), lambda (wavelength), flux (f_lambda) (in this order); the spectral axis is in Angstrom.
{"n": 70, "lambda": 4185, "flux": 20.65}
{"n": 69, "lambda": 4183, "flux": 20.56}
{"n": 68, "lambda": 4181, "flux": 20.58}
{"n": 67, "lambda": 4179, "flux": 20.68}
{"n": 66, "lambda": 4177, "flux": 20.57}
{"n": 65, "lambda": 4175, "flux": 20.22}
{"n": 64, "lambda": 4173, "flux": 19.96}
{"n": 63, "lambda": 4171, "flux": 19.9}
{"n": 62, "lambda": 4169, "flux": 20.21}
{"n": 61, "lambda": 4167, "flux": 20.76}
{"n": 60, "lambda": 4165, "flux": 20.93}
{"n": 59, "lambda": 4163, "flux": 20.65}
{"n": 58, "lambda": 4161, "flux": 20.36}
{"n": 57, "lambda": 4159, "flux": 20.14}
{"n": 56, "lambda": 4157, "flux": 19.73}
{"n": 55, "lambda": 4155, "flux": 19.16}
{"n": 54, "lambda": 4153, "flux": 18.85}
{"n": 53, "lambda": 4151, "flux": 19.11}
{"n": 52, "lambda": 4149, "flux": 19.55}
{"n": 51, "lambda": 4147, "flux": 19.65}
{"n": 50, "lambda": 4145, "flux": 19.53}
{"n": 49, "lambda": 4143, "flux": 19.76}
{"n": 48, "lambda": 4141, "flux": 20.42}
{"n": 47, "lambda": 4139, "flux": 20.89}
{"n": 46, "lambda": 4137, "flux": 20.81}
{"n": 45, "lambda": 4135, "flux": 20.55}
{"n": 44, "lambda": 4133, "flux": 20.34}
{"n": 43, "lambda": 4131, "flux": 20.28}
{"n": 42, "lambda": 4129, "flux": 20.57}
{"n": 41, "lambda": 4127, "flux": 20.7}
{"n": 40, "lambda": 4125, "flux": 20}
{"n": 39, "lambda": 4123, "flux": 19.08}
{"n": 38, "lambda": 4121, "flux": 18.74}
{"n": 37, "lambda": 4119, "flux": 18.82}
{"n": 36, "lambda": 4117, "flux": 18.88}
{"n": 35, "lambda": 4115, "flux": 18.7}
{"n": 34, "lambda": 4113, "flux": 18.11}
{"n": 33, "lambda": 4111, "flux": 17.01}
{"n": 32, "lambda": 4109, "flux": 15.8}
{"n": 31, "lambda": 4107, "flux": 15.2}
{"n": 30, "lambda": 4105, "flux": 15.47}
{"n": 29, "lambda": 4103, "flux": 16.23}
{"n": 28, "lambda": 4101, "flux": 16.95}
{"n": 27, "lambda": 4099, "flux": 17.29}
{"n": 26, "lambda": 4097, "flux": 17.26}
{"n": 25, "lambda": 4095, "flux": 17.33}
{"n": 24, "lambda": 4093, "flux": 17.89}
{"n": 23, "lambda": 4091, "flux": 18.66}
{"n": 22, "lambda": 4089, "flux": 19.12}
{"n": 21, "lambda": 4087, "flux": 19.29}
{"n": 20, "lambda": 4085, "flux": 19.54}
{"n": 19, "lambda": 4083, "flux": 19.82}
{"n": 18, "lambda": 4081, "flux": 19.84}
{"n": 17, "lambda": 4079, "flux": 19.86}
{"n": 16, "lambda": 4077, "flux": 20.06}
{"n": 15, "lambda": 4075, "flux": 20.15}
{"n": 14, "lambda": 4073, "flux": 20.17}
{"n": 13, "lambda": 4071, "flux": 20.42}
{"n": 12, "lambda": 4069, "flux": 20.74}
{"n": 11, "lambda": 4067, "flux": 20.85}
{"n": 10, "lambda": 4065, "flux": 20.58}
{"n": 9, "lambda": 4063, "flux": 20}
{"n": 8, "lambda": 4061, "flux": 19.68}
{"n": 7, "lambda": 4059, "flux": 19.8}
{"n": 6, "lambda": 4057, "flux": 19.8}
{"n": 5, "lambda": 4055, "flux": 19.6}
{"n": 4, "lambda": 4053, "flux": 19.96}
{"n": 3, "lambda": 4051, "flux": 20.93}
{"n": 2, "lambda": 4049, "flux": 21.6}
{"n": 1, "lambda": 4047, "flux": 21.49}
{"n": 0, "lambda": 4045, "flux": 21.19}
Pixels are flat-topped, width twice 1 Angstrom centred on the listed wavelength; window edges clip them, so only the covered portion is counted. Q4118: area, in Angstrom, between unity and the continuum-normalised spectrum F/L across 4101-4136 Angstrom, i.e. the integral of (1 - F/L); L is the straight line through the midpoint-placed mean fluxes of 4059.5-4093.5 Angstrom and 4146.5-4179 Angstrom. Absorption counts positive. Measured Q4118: 2.58 Angstrom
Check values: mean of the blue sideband 19.8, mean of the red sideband 20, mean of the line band 18.5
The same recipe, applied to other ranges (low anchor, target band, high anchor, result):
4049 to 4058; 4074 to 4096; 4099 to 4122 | -0.7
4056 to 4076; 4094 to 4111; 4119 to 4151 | 3.1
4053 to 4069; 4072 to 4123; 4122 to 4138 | 4.9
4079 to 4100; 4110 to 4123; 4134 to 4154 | 0.6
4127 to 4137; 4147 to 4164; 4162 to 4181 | 0.6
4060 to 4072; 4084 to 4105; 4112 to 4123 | 1.7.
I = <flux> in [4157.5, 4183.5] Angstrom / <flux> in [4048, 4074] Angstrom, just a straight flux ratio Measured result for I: 1.00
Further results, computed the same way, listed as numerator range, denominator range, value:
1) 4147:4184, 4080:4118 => 1.13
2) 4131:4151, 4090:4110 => 1.20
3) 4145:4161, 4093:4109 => 1.18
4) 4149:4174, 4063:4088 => 0.99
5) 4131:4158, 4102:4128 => 1.11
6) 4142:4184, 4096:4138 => 1.09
